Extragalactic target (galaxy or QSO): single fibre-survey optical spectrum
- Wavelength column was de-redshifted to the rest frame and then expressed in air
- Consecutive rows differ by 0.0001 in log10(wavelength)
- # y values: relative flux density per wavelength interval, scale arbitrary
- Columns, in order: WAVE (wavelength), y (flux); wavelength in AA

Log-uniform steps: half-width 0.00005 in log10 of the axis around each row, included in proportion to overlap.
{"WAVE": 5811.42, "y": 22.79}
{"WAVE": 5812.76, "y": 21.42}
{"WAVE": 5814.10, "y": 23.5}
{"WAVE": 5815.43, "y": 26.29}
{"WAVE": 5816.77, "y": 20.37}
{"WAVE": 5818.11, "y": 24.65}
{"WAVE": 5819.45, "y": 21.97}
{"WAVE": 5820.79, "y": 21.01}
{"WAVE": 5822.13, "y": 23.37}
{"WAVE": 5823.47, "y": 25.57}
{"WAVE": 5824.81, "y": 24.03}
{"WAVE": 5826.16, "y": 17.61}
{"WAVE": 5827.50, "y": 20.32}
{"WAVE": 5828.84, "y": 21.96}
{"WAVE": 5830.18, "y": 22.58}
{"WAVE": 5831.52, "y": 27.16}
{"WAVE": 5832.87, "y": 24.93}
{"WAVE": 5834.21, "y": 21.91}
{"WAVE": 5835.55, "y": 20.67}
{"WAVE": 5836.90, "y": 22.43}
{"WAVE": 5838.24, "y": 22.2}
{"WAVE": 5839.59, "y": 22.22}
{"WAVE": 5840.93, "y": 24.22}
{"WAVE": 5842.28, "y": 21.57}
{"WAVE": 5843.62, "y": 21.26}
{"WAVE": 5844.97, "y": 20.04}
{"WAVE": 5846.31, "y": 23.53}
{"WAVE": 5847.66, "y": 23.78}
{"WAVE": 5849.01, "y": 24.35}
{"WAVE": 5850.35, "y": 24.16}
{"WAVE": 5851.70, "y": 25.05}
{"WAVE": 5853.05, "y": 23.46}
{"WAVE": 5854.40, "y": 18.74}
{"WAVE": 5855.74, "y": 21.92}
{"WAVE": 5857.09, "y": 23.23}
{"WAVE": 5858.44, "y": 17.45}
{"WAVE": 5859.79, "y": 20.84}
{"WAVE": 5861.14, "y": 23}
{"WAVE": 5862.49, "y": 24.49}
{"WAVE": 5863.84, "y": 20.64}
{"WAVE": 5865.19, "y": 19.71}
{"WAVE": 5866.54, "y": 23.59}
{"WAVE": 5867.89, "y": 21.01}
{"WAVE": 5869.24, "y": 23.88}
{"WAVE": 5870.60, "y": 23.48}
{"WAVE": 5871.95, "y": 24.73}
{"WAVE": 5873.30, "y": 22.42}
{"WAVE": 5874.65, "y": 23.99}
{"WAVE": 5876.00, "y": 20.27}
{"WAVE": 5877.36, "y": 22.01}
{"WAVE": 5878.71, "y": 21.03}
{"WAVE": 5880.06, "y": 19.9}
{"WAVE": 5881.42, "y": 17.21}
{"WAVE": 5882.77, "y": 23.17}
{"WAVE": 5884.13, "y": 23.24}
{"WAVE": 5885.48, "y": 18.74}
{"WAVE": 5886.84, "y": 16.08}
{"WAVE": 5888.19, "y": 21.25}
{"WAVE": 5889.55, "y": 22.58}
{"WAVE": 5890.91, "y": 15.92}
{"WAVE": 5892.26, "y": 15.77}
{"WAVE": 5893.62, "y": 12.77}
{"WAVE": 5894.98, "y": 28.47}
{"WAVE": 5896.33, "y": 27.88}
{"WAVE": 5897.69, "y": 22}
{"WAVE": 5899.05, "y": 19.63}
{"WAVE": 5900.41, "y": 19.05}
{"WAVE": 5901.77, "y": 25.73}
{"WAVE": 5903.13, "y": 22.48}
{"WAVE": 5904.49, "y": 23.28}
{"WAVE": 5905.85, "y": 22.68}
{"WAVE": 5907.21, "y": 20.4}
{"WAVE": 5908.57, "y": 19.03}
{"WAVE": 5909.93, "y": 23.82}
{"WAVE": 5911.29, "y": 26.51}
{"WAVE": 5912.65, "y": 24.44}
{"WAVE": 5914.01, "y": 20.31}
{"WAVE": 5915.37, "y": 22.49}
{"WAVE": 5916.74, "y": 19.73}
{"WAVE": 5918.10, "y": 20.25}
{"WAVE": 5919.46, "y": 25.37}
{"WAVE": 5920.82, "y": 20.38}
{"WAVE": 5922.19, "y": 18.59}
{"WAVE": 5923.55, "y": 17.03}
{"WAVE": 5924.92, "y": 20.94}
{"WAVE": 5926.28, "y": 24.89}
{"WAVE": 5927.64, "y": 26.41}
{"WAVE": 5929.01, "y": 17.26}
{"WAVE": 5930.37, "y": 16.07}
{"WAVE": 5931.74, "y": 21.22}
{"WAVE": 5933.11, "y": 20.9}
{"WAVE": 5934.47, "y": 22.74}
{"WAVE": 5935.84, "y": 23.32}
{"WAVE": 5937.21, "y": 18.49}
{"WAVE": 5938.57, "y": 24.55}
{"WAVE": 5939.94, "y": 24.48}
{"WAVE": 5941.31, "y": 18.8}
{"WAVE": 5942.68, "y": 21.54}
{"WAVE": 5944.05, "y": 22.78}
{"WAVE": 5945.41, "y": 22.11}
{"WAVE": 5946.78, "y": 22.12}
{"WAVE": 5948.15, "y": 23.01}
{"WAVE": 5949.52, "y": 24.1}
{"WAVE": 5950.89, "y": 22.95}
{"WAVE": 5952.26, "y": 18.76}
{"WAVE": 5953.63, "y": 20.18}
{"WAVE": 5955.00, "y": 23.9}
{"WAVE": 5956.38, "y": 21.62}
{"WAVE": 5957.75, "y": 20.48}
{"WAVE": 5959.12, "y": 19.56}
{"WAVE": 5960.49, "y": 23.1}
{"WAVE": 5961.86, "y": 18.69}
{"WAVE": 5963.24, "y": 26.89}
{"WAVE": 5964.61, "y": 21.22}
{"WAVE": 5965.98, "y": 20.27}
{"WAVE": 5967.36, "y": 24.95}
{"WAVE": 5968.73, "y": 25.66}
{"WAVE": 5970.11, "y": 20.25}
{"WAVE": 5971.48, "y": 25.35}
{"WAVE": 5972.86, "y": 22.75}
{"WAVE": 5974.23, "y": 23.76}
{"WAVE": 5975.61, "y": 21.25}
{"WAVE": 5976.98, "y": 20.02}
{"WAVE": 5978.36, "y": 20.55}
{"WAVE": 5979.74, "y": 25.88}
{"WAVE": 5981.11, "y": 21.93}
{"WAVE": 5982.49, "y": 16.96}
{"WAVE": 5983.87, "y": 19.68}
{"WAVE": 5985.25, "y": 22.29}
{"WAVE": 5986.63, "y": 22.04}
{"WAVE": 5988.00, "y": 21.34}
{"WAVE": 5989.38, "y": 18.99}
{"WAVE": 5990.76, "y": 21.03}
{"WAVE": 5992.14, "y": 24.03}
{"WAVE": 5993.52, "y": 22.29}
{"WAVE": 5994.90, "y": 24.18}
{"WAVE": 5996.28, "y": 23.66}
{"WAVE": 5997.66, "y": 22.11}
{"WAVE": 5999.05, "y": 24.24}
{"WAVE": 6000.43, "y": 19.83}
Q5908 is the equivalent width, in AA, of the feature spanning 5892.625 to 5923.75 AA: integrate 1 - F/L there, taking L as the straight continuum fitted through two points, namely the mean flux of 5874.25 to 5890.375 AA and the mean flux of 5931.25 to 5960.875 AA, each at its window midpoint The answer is -1.0 AA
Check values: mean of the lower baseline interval 20.7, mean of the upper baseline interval 21.8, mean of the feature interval 21.9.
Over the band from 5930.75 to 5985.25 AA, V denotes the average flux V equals 21.9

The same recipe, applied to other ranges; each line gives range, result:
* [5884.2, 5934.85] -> 21.2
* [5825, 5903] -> 21.8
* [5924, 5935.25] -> 21.2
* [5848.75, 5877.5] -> 22.4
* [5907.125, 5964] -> 21.7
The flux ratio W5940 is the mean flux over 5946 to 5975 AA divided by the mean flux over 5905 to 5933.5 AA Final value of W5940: 1.05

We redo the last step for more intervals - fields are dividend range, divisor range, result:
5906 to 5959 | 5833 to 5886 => 0.98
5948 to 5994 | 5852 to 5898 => 1.03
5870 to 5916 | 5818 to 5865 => 0.96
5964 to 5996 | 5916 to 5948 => 1.03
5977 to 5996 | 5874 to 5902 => 1.04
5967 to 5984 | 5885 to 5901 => 1.11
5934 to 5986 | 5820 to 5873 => 0.98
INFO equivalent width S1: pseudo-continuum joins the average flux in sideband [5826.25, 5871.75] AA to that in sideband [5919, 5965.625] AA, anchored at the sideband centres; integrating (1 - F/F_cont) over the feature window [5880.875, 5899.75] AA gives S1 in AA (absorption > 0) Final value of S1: 1.4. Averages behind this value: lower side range 22.4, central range 20.4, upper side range 21.6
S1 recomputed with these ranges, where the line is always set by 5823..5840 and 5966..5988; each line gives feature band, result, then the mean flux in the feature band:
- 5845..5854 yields -0.4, 23.6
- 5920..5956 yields 1.3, 21.5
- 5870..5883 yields 0.4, 21.8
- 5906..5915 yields 0.0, 22.5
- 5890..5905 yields 0.8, 21.2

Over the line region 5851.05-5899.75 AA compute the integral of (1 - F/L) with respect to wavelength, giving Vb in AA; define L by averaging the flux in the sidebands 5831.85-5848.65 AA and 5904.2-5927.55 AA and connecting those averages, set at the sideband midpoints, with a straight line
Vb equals 1.9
